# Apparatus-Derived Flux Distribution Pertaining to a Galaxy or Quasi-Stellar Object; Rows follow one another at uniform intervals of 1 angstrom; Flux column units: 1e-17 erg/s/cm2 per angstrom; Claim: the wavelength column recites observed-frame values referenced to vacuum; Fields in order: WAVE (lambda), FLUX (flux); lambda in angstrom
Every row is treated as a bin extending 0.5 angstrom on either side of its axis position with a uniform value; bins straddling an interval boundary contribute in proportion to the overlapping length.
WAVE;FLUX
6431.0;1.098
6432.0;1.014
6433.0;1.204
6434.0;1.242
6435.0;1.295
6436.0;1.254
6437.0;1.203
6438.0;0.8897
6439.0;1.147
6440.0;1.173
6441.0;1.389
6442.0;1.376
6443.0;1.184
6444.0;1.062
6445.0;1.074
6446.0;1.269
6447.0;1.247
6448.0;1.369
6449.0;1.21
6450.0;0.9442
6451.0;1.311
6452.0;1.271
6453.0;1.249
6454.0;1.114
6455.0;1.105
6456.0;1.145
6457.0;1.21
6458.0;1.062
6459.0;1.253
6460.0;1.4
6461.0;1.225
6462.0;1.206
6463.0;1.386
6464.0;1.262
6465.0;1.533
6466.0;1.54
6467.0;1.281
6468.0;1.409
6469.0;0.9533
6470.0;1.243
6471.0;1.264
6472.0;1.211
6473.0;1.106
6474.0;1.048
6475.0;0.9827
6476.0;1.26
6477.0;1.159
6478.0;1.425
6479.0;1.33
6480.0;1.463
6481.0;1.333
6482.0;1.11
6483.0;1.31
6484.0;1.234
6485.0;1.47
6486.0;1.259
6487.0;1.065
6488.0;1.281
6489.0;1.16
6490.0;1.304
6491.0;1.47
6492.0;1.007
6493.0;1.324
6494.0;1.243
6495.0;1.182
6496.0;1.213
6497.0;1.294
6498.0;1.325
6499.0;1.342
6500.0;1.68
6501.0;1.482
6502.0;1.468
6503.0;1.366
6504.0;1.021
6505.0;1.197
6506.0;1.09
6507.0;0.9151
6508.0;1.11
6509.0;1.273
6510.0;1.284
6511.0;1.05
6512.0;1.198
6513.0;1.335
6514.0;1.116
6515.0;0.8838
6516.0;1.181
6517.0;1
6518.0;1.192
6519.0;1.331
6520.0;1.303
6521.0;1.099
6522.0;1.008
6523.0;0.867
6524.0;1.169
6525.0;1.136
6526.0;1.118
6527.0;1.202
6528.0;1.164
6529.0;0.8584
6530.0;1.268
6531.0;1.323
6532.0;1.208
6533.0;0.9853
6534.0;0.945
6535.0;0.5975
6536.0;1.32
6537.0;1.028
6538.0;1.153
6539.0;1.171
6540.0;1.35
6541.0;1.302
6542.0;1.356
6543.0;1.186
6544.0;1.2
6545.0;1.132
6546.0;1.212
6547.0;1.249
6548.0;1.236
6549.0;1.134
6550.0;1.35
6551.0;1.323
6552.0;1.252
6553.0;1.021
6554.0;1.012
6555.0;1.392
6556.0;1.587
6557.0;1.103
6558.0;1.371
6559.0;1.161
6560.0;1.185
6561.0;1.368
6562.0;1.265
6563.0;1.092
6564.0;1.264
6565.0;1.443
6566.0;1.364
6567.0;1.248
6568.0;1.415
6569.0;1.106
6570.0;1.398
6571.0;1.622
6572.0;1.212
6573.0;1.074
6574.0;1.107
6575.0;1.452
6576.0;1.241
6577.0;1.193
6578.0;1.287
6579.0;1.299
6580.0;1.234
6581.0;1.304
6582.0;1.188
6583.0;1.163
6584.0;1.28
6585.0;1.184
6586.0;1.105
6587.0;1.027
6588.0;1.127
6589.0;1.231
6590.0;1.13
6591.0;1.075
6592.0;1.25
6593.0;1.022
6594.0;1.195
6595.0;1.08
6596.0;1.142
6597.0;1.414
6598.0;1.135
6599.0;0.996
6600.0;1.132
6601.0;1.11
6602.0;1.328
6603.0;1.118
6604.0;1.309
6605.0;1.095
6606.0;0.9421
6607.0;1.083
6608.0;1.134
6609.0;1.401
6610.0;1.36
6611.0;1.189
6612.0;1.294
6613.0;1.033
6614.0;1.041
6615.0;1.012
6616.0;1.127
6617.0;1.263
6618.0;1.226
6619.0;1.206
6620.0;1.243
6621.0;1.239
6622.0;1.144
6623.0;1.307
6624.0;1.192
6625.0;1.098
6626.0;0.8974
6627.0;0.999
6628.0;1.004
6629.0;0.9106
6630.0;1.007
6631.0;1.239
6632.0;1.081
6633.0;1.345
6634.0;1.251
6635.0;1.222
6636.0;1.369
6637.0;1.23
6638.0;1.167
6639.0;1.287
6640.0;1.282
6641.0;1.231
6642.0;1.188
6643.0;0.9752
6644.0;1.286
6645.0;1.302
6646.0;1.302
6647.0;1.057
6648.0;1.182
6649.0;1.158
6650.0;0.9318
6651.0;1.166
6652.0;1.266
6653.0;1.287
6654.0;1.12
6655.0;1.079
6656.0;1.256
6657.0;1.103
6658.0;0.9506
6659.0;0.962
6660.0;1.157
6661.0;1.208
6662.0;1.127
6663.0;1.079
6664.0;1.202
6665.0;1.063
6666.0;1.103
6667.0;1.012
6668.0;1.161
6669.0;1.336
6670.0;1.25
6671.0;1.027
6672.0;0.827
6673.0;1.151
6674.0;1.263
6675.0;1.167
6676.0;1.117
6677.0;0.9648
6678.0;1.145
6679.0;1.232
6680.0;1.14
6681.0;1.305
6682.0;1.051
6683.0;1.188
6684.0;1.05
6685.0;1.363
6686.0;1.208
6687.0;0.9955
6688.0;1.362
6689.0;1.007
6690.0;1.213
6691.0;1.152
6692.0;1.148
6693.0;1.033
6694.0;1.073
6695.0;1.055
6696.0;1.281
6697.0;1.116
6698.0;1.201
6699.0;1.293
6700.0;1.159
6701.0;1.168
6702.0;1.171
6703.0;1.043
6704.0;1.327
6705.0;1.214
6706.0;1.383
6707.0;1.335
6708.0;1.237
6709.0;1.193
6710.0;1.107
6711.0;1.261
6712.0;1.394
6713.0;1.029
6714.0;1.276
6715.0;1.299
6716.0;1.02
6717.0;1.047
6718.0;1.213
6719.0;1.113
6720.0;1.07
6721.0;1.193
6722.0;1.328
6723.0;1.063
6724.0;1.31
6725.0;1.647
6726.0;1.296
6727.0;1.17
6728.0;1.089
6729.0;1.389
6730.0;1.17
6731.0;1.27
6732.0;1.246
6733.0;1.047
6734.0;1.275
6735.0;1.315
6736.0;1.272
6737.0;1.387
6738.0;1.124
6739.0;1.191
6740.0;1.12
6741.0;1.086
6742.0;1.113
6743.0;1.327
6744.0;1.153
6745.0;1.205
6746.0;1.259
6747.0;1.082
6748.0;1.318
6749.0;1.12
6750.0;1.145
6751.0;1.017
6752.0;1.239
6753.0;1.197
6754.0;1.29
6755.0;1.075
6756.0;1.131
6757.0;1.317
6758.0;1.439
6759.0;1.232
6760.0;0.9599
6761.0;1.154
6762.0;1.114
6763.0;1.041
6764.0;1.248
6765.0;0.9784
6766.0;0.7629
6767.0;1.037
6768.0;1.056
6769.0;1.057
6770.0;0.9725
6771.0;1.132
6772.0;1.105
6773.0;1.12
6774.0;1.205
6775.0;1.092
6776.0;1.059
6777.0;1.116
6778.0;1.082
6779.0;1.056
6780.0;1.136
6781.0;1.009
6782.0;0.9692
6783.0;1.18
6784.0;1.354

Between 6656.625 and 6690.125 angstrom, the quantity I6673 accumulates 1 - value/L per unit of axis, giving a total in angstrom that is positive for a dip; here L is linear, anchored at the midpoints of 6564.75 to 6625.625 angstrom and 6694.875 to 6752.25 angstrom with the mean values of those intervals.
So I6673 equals 2.0 angstrom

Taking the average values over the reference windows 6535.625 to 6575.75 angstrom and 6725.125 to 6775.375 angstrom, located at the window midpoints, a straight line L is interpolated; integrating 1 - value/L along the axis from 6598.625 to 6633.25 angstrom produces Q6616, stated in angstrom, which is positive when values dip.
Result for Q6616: 2.3 angstrom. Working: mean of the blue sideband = 1.26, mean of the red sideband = 1.17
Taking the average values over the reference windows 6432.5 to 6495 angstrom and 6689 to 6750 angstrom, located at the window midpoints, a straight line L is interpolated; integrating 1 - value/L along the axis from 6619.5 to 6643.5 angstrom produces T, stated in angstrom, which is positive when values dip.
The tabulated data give 0.98 angstrom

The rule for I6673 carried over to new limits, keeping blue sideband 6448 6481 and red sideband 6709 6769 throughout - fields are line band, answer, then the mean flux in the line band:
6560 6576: -0.95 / 1.29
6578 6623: 1.33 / 1.18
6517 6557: 1.79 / 1.17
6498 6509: -0.34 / 1.27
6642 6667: 1.32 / 1.14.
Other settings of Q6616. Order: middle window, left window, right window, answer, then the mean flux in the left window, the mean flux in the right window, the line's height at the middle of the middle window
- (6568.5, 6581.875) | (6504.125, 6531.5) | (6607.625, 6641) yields -1.3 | 1.13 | 1.18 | 1.16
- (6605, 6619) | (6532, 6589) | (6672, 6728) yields 0.5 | 1.22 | 1.18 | 1.21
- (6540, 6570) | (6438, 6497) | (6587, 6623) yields -1.6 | 1.24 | 1.17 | 1.19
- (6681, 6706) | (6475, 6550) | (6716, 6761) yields 0.7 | 1.2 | 1.2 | 1.2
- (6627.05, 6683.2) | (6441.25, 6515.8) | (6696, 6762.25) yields 3.0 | 1.24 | 1.21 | 1.22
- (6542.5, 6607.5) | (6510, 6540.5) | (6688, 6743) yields -4.1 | 1.12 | 1.2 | 1.14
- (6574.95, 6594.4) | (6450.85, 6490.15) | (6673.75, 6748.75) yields 0.5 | 1.25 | 1.19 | 1.22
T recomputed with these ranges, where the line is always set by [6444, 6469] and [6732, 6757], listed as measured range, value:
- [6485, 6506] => -0.8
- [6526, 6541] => 1.3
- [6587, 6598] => 0.5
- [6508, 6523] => 1.0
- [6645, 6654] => 0.3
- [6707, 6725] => -0.1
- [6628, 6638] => 0.3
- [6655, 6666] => 0.9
